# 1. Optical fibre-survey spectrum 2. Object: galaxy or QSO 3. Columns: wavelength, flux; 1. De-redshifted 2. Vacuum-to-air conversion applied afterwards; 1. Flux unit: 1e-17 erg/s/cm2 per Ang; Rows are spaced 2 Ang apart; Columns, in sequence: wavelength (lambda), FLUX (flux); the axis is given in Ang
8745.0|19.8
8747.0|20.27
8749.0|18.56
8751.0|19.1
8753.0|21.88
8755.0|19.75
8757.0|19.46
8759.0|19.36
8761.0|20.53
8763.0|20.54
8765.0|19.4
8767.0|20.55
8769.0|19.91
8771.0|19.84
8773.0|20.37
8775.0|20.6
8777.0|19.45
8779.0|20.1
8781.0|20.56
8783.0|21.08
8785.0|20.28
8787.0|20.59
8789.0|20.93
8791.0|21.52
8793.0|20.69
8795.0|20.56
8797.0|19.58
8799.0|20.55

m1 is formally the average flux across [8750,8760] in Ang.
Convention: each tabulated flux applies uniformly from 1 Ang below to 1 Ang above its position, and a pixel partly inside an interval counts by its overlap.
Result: 19.9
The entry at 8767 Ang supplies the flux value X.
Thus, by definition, 20.55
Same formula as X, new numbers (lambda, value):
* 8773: 20.37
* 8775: 20.6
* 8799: 20.55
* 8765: 19.4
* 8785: 20.28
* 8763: 20.54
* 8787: 20.59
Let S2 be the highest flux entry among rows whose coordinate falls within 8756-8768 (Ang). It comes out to 20.55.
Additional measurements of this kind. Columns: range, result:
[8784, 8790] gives 20.93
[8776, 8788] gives 21.08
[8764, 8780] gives 20.6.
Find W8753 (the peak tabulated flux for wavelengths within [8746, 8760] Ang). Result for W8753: 21.88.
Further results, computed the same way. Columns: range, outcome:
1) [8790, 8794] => 21.52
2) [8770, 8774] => 20.37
